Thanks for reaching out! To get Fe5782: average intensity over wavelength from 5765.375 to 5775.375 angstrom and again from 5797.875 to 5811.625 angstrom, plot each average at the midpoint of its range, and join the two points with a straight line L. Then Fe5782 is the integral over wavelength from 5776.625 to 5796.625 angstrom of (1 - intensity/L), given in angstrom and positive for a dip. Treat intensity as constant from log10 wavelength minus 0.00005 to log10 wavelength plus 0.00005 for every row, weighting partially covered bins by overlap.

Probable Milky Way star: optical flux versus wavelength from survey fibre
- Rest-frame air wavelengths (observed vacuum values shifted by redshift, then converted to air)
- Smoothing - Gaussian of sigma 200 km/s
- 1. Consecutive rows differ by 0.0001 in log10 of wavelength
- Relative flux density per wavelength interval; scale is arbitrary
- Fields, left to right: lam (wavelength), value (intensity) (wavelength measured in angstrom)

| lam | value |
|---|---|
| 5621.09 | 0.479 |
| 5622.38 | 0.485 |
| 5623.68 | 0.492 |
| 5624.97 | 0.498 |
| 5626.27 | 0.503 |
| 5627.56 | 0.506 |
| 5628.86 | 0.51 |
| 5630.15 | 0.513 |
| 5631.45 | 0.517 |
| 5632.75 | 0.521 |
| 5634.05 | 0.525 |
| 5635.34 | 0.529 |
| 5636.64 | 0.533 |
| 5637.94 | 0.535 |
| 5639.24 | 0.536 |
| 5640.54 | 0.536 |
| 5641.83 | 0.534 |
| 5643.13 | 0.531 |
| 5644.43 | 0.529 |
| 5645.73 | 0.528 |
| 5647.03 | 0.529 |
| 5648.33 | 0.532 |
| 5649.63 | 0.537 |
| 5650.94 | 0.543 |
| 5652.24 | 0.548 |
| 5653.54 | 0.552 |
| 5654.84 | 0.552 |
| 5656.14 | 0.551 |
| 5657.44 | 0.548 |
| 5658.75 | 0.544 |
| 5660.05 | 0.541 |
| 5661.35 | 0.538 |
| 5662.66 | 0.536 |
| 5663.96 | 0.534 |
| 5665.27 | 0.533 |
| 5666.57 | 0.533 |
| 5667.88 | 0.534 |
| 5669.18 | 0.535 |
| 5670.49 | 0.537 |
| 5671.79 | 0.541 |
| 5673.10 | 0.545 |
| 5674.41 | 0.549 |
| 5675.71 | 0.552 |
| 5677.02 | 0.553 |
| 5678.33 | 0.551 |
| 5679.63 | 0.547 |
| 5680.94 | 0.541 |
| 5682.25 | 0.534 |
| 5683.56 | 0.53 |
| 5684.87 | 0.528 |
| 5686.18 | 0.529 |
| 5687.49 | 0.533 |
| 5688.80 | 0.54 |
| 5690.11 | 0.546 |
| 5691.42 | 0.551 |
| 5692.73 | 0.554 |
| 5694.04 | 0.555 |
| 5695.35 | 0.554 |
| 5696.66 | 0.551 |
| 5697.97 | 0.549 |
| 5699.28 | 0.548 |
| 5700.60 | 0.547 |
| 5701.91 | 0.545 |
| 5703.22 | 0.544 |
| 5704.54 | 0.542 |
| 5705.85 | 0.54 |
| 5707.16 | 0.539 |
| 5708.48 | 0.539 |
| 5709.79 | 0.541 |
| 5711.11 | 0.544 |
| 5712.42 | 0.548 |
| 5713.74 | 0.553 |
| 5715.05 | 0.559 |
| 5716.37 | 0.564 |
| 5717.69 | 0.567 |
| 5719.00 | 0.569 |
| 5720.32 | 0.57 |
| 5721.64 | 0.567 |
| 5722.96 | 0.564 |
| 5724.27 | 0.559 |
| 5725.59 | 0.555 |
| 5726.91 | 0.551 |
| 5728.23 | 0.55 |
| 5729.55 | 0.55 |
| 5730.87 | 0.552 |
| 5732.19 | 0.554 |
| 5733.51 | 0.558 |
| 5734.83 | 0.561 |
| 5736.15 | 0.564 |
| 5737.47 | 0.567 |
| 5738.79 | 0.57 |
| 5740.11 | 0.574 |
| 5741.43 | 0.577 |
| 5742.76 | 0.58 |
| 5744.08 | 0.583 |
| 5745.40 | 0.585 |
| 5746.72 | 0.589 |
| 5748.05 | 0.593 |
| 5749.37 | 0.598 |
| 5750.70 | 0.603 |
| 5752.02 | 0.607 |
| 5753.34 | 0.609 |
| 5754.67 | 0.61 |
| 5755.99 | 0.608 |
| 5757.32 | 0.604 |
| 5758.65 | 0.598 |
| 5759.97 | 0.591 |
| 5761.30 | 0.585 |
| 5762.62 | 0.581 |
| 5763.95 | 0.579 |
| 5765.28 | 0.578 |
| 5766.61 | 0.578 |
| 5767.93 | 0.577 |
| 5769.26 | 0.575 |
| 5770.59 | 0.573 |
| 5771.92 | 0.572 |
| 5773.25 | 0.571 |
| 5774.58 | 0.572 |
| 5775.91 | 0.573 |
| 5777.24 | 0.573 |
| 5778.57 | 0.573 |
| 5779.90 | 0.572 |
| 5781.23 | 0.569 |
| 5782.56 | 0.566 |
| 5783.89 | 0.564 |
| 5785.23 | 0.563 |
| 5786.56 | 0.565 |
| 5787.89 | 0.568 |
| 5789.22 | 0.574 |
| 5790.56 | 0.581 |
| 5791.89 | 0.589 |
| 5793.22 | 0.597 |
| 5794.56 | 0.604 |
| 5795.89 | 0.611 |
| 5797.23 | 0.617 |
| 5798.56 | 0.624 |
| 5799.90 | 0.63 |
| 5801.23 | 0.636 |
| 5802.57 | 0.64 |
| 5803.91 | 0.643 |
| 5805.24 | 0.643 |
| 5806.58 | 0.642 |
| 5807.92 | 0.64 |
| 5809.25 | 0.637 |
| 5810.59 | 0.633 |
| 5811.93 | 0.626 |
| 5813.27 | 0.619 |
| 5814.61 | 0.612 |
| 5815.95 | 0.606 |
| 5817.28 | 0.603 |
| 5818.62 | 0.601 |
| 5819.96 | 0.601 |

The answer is 0.8 angstrom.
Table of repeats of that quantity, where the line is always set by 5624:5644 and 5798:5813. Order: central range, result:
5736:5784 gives 1.8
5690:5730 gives 1.4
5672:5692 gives 0.4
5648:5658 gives -0.2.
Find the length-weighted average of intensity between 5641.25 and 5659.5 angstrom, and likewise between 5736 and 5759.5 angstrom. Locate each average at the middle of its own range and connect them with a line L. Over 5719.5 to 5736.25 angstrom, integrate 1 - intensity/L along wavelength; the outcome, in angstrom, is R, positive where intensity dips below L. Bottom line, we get 0.64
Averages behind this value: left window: 0.54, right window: 0.591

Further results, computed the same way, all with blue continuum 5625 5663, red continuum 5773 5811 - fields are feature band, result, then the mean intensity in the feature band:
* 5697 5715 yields 0.48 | 0.545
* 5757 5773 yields 0.14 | 0.582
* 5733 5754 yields -0.20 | 0.583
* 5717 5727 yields 0.07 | 0.563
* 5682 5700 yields 0.32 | 0.543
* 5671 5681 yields -0.02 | 0.548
